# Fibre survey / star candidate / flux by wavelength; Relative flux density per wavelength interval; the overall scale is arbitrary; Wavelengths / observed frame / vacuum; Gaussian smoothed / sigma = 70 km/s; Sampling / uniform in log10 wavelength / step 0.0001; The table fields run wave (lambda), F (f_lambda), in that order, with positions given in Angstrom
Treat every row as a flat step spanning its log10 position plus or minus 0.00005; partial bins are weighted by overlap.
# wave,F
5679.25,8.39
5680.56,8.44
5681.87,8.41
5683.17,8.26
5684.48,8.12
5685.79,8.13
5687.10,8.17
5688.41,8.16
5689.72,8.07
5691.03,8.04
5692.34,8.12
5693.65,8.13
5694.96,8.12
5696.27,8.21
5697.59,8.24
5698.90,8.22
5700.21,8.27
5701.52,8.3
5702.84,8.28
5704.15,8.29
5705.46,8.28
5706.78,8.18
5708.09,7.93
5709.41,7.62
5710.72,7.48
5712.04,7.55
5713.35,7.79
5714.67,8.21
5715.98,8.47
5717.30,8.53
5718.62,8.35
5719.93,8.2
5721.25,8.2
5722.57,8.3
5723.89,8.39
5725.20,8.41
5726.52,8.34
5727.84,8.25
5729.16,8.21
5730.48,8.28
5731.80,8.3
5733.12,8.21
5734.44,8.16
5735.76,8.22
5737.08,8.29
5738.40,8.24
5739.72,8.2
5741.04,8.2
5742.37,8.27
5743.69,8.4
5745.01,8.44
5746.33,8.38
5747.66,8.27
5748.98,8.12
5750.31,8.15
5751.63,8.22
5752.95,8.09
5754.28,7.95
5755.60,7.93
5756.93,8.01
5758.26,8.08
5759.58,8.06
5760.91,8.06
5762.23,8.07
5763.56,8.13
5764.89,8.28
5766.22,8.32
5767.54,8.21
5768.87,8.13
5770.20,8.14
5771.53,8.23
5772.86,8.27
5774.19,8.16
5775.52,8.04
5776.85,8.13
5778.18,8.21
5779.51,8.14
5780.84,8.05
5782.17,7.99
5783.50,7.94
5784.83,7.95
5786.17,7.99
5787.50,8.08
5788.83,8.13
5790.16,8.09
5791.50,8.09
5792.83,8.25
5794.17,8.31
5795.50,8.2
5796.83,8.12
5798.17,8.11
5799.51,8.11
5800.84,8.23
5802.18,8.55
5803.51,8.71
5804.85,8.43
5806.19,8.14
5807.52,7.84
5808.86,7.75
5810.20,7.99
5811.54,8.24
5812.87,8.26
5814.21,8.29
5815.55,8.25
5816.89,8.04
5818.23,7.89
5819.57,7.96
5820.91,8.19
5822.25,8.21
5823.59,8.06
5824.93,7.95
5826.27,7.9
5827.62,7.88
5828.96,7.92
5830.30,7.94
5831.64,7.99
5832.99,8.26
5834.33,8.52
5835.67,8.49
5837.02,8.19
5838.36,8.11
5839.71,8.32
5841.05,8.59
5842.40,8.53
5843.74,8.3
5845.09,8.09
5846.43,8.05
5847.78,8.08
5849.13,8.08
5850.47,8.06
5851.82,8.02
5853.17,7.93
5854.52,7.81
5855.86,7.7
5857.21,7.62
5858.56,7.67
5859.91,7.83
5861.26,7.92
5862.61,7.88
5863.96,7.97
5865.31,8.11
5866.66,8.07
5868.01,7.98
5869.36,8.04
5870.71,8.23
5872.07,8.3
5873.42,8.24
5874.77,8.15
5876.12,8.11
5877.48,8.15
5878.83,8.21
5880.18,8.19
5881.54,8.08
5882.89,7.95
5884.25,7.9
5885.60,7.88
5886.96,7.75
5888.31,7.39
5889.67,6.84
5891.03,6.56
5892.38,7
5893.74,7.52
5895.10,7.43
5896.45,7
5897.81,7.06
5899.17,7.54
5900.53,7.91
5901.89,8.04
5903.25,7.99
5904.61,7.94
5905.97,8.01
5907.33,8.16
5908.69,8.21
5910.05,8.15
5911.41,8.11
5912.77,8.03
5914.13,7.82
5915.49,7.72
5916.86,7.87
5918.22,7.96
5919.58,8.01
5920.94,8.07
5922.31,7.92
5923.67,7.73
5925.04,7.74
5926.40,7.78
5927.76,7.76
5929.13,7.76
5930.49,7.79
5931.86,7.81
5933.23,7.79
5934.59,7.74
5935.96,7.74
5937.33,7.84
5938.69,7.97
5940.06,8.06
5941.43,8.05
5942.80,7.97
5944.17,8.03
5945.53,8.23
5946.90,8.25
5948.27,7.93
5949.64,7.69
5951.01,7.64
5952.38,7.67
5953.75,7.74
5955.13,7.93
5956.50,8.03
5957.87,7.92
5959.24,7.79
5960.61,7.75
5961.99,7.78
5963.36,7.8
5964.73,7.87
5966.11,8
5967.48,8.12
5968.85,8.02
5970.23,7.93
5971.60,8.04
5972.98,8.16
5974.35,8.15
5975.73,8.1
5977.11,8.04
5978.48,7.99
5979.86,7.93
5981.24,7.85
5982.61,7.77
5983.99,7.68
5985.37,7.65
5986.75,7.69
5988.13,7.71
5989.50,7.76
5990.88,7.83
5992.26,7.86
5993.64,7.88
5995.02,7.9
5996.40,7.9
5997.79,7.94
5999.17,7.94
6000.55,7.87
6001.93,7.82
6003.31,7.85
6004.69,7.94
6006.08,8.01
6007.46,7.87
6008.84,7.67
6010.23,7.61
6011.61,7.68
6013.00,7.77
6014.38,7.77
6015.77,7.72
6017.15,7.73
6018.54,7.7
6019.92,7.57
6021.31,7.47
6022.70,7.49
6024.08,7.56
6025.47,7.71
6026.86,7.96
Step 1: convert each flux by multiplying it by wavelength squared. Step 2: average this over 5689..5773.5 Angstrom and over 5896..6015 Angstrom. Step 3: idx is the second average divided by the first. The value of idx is 1.04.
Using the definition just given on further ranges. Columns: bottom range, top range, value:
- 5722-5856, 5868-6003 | 1.01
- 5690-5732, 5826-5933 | 1.03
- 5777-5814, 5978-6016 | 1.03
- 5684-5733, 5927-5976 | 1.05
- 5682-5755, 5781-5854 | 1.03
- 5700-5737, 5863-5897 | 1.01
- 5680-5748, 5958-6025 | 1.05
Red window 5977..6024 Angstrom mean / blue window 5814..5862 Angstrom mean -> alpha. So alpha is 1.0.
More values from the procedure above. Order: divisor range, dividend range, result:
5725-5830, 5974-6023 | 0.96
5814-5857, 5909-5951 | 0.98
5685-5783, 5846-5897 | 0.96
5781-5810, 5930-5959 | 0.97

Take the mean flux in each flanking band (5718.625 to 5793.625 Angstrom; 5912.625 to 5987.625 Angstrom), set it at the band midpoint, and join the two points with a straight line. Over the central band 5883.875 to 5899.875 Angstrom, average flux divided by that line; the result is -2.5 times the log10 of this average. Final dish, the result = 0.09 mag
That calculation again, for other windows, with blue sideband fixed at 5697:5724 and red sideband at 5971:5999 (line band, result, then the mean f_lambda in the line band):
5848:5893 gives 0.017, 7.87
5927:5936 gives 0.023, 7.77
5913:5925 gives 0.009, 7.88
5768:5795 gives -0.005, 8.12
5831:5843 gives -0.040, 8.33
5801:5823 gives -0.017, 8.17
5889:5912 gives 0.049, 7.61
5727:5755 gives -0.016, 8.23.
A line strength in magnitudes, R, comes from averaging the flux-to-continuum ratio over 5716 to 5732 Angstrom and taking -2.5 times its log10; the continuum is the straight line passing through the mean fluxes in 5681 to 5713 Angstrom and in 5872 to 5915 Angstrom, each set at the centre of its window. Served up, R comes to -0.03 mag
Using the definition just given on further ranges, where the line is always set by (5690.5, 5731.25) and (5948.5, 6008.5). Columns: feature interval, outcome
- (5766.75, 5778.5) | -0.01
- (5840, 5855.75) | -0.02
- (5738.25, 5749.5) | -0.02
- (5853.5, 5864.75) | 0.03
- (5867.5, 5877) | -0.02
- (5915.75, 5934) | 0.01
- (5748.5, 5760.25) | 0.01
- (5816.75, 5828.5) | 0.01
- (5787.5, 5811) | -0.01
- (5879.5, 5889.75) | 0.02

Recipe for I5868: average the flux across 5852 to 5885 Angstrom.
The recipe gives 8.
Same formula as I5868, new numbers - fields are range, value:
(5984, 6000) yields 7.82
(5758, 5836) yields 8.13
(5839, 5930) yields 7.89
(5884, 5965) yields 7.79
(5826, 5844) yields 8.21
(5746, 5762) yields 8.1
